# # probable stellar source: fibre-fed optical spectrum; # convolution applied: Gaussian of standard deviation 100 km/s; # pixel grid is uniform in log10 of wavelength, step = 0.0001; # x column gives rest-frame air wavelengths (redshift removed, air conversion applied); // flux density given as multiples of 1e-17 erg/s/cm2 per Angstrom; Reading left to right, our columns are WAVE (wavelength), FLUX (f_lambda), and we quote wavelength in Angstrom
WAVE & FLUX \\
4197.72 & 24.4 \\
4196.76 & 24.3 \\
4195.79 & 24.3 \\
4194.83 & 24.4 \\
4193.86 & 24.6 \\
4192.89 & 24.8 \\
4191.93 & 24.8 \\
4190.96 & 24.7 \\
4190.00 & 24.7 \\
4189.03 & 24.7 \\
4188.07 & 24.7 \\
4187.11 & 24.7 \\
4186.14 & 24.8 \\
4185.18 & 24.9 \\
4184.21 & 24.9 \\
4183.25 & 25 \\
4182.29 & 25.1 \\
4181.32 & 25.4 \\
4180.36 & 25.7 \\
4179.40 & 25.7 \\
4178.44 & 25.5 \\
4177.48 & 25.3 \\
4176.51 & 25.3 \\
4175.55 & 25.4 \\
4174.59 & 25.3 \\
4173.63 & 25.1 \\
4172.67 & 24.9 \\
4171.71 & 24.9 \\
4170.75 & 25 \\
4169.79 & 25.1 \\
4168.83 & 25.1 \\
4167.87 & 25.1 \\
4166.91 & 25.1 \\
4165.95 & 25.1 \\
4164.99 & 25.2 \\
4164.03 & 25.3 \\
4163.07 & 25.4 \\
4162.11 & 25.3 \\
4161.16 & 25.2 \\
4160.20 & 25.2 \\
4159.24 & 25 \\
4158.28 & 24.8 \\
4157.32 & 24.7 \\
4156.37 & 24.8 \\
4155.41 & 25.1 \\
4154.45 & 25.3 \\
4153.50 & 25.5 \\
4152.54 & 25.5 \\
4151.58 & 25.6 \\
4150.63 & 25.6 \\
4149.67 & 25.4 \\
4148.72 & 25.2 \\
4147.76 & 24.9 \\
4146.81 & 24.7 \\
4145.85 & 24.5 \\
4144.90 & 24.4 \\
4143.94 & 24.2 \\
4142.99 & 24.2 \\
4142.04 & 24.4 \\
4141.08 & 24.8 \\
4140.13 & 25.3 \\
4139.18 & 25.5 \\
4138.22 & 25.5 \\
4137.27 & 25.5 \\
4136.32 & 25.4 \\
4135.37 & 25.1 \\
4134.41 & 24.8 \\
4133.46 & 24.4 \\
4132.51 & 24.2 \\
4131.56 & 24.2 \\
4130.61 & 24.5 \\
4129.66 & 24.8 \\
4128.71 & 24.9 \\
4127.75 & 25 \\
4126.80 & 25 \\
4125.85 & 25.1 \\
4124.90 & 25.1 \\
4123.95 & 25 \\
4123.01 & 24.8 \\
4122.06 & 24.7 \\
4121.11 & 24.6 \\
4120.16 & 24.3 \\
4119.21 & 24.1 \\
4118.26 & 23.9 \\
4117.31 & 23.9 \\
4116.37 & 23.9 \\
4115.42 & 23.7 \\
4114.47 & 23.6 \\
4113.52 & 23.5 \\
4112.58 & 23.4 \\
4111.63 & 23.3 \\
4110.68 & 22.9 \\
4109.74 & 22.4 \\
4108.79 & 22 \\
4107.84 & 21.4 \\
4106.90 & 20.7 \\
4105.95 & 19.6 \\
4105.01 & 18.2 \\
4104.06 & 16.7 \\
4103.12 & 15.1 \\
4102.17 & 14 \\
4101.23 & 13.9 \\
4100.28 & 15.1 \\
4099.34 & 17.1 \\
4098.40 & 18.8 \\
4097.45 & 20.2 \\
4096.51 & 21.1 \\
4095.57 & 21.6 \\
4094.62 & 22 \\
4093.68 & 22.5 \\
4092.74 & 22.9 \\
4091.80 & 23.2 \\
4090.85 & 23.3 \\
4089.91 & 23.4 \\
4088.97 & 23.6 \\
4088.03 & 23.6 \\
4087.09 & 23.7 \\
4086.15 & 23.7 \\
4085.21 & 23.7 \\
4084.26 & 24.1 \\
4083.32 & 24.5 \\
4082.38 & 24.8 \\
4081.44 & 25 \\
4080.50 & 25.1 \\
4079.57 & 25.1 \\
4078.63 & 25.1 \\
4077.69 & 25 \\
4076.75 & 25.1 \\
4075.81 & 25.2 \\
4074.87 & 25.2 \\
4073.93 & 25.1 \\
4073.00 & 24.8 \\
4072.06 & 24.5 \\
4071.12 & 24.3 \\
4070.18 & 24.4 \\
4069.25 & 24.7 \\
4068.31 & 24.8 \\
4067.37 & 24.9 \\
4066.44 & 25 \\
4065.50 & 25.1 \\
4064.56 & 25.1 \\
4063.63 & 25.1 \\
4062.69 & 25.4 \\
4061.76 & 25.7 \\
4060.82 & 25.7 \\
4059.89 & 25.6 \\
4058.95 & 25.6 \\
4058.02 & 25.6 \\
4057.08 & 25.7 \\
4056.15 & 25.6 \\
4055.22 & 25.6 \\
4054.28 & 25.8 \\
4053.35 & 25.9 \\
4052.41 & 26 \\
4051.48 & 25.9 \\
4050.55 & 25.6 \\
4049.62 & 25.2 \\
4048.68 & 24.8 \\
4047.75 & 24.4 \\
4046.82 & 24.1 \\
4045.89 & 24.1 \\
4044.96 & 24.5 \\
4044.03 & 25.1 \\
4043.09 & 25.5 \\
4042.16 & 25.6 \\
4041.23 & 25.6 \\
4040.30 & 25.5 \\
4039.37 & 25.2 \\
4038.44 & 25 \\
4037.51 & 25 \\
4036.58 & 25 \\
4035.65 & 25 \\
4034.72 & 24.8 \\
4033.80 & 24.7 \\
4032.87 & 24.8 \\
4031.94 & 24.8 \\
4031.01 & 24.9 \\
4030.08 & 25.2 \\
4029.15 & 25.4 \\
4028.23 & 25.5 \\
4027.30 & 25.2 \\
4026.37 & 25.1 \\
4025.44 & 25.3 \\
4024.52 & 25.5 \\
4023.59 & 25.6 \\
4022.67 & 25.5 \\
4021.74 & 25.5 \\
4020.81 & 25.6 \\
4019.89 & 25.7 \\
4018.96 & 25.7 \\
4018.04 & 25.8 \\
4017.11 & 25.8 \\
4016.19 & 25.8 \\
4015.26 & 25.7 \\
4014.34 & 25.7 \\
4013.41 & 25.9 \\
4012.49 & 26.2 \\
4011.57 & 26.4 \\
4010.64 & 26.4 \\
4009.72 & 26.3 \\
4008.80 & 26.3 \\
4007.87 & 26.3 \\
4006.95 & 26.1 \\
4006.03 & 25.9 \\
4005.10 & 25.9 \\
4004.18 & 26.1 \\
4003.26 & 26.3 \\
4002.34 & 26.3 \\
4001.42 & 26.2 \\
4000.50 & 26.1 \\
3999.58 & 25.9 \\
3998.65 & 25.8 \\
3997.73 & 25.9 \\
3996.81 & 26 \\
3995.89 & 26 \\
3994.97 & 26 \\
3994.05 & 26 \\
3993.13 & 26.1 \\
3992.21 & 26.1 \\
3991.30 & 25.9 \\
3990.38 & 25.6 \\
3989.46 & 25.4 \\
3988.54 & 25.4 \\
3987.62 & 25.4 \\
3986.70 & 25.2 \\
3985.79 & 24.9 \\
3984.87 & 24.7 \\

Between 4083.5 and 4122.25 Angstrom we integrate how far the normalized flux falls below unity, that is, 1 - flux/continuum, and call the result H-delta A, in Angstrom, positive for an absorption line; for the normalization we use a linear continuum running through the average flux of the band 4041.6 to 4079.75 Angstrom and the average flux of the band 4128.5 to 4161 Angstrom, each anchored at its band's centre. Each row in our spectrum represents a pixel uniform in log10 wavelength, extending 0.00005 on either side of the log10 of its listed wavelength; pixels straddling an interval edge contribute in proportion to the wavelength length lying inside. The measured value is 5.3 Angstrom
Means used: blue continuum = 25.2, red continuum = 24.9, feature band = 21.6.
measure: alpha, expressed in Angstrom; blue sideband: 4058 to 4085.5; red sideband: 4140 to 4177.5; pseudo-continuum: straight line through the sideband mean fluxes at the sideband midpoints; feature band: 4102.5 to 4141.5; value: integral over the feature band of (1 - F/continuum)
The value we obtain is 2.4 Angstrom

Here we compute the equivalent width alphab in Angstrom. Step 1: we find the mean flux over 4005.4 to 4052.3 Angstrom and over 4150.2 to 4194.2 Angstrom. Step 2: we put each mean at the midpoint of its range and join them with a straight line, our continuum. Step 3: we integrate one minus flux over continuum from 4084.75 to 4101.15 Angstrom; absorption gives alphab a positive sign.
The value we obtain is 2.42 Angstrom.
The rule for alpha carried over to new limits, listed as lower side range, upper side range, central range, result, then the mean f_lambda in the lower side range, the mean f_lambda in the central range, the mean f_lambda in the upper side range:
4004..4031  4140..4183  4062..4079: 0.38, 25.8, 24.9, 25.1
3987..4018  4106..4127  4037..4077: -0.55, 26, 25.2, 23.6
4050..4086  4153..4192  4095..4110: 3.90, 25.1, 18.6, 25.1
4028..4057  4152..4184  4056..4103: 3.32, 25.2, 23.4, 25.2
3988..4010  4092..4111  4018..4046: -1.58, 26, 25.2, 19.4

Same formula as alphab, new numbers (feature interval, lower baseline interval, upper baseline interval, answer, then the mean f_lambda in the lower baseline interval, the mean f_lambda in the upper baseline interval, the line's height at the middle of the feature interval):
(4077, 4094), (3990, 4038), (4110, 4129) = 0.4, 25.7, 24.2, 24.7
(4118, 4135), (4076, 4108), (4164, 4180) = -1.1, 21.6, 25.2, 23.1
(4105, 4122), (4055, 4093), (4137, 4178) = 1.4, 24.7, 25.1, 24.9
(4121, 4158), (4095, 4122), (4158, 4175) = -2.9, 20.9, 25.1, 23.1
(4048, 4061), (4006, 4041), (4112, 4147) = -0.2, 25.5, 24.6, 25.2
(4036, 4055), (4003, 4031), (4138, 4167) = 0.3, 25.8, 25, 25.6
